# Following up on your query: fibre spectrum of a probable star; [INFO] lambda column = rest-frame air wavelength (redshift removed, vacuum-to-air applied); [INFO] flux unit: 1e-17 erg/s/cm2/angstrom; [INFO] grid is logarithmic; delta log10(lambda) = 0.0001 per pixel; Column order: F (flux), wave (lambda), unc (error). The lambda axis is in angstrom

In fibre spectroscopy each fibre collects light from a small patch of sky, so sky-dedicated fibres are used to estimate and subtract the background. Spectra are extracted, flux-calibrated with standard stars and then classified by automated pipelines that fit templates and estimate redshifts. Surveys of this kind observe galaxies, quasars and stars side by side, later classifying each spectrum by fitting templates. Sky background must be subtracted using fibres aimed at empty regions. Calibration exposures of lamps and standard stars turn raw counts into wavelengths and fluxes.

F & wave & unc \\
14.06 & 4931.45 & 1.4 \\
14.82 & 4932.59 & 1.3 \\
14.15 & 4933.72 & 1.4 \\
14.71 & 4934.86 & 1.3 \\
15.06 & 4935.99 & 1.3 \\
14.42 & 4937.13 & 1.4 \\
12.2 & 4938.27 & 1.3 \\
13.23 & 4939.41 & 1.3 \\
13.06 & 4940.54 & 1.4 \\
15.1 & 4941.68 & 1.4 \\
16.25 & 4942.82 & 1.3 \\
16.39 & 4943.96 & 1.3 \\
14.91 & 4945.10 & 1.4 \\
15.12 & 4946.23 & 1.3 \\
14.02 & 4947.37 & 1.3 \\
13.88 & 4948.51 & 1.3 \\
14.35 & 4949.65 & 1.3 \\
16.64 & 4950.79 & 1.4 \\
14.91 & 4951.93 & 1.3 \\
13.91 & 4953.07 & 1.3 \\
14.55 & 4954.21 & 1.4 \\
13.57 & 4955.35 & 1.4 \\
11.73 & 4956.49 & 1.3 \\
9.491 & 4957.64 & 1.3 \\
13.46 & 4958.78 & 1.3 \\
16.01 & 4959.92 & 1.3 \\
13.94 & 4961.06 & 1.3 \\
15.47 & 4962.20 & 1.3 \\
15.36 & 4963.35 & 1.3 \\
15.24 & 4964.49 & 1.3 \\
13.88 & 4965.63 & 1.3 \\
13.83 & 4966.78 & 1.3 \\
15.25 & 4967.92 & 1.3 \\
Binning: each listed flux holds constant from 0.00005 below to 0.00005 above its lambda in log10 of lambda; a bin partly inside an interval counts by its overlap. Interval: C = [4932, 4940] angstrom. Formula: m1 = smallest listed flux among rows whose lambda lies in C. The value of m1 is 12.2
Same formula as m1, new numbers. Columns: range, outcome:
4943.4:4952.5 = 13.88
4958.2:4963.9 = 13.46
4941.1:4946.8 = 14.91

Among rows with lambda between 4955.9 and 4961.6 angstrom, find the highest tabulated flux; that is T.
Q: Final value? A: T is 16.01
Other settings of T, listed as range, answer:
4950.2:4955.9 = 16.64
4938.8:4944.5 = 16.39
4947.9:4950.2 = 14.35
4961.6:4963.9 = 15.47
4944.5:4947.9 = 15.12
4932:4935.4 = 14.82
